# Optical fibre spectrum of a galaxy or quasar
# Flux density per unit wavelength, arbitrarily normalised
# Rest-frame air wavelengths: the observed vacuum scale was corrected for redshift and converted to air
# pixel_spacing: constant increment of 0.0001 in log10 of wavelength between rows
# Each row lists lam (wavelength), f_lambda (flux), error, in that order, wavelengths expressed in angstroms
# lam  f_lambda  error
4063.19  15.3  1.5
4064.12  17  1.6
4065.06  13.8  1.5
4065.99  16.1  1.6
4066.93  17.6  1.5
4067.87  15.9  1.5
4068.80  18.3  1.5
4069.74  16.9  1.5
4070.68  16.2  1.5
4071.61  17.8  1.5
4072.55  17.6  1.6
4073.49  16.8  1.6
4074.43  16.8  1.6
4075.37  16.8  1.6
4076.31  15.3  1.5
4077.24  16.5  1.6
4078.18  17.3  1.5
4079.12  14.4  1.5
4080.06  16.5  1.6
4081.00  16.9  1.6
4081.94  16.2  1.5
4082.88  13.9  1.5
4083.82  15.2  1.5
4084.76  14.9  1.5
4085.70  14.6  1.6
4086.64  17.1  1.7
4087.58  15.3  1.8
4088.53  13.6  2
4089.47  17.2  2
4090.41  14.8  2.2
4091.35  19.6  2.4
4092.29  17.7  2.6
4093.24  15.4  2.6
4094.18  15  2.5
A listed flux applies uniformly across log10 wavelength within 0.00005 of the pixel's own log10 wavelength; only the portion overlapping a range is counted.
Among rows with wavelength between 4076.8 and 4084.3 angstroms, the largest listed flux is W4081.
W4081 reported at 17.3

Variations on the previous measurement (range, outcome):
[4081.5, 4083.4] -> 16.2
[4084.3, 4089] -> 17.1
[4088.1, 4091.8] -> 19.6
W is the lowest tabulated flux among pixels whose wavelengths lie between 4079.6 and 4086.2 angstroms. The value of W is 13.9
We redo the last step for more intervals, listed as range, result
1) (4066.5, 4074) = 15.9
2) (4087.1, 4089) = 13.6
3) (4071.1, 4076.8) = 15.3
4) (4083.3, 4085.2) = 14.9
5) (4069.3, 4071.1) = 16.2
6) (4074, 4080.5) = 14.4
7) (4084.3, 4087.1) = 14.6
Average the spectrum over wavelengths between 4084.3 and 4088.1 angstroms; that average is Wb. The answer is 15.4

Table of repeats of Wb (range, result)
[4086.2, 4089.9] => 15.7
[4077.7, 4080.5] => 16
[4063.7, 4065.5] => 15.3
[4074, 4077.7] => 16.4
